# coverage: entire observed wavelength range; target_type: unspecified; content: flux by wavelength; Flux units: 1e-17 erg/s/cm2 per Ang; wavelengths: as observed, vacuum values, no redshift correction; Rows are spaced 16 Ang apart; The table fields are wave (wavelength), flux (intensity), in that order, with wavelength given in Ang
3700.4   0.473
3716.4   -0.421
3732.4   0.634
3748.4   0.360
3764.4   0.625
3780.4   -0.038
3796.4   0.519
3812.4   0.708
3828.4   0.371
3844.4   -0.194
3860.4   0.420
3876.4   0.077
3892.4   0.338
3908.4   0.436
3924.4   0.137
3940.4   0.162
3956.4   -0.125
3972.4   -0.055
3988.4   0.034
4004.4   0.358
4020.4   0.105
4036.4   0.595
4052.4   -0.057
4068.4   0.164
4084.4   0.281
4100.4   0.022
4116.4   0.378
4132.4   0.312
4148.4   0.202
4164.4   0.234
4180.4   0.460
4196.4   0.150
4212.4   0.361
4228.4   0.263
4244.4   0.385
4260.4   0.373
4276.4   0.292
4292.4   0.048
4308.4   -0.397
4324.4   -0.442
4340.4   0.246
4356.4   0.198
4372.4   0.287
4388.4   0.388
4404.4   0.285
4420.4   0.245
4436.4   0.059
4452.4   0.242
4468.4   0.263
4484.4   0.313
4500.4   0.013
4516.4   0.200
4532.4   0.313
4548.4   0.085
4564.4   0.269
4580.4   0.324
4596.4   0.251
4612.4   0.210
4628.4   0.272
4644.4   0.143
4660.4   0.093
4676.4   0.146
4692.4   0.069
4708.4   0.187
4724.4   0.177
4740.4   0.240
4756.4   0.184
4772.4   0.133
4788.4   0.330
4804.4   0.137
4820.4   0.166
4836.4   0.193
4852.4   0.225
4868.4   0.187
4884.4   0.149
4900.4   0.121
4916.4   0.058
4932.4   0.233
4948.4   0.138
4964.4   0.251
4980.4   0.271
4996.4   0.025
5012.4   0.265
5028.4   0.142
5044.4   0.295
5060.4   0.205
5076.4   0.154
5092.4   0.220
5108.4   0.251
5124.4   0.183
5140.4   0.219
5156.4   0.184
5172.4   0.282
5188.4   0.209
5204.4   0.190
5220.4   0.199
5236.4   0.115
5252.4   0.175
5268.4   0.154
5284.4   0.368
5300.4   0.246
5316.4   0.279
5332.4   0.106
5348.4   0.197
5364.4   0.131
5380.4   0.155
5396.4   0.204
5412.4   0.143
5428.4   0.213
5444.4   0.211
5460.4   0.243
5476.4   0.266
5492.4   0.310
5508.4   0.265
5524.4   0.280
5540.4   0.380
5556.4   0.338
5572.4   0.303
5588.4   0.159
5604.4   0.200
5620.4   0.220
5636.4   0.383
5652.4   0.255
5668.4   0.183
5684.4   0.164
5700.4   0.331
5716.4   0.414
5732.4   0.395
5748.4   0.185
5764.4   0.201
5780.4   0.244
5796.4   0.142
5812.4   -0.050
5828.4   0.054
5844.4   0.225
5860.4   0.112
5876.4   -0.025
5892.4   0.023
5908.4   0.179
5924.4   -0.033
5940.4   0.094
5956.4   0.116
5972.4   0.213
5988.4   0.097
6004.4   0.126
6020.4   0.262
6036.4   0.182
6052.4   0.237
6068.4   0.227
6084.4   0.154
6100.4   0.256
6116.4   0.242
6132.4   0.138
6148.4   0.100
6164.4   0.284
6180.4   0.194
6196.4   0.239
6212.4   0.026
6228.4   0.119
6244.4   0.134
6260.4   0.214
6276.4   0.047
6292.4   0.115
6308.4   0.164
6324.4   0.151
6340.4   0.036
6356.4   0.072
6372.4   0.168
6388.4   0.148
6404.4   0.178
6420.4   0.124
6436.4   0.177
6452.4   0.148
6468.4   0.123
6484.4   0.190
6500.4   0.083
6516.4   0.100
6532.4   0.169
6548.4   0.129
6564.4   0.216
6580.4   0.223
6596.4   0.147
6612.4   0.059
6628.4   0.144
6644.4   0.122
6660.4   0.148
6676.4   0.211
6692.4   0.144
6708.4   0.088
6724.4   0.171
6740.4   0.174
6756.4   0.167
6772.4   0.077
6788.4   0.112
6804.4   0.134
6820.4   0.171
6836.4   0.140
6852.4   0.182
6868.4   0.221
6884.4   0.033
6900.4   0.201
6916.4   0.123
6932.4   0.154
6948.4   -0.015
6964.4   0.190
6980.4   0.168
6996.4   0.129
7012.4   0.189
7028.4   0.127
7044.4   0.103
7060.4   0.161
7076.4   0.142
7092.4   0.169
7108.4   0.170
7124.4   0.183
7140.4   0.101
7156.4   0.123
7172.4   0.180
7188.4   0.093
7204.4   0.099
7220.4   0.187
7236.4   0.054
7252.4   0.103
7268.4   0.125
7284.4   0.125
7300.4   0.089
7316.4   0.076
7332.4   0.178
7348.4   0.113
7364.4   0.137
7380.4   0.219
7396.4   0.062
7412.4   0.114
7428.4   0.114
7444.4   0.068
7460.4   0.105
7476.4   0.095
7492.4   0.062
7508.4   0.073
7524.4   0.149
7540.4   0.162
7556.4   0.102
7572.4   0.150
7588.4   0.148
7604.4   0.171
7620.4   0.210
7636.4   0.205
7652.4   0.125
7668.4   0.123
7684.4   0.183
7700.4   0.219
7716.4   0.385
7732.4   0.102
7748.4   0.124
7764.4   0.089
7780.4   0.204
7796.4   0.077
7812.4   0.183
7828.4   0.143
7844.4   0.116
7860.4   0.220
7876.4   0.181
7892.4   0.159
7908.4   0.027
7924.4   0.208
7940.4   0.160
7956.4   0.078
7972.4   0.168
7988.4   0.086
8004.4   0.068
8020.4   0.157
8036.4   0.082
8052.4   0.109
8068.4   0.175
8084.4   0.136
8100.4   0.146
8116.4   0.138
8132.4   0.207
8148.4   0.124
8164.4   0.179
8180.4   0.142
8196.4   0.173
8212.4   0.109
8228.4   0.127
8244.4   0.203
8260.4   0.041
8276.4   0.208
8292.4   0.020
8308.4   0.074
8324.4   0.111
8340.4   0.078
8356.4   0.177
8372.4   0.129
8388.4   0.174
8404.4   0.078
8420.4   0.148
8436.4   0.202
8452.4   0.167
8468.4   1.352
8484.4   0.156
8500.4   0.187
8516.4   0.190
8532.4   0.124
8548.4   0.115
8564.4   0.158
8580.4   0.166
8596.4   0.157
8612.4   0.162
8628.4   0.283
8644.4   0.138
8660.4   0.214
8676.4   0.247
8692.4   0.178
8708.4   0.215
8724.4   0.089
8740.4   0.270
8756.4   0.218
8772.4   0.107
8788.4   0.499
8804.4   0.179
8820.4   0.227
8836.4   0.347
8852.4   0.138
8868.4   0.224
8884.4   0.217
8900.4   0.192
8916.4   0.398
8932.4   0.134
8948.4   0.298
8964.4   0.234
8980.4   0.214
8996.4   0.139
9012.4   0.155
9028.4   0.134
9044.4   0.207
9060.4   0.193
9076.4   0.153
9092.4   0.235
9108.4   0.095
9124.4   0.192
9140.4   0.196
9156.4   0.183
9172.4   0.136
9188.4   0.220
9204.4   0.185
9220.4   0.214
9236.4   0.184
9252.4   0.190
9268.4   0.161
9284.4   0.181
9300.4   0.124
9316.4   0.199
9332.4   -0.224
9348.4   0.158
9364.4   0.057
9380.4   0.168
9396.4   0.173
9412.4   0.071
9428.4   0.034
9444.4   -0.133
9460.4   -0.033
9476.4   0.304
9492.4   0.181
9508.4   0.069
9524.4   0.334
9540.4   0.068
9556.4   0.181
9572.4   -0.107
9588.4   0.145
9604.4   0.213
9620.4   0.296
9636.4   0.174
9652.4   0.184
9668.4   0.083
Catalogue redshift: 1.27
